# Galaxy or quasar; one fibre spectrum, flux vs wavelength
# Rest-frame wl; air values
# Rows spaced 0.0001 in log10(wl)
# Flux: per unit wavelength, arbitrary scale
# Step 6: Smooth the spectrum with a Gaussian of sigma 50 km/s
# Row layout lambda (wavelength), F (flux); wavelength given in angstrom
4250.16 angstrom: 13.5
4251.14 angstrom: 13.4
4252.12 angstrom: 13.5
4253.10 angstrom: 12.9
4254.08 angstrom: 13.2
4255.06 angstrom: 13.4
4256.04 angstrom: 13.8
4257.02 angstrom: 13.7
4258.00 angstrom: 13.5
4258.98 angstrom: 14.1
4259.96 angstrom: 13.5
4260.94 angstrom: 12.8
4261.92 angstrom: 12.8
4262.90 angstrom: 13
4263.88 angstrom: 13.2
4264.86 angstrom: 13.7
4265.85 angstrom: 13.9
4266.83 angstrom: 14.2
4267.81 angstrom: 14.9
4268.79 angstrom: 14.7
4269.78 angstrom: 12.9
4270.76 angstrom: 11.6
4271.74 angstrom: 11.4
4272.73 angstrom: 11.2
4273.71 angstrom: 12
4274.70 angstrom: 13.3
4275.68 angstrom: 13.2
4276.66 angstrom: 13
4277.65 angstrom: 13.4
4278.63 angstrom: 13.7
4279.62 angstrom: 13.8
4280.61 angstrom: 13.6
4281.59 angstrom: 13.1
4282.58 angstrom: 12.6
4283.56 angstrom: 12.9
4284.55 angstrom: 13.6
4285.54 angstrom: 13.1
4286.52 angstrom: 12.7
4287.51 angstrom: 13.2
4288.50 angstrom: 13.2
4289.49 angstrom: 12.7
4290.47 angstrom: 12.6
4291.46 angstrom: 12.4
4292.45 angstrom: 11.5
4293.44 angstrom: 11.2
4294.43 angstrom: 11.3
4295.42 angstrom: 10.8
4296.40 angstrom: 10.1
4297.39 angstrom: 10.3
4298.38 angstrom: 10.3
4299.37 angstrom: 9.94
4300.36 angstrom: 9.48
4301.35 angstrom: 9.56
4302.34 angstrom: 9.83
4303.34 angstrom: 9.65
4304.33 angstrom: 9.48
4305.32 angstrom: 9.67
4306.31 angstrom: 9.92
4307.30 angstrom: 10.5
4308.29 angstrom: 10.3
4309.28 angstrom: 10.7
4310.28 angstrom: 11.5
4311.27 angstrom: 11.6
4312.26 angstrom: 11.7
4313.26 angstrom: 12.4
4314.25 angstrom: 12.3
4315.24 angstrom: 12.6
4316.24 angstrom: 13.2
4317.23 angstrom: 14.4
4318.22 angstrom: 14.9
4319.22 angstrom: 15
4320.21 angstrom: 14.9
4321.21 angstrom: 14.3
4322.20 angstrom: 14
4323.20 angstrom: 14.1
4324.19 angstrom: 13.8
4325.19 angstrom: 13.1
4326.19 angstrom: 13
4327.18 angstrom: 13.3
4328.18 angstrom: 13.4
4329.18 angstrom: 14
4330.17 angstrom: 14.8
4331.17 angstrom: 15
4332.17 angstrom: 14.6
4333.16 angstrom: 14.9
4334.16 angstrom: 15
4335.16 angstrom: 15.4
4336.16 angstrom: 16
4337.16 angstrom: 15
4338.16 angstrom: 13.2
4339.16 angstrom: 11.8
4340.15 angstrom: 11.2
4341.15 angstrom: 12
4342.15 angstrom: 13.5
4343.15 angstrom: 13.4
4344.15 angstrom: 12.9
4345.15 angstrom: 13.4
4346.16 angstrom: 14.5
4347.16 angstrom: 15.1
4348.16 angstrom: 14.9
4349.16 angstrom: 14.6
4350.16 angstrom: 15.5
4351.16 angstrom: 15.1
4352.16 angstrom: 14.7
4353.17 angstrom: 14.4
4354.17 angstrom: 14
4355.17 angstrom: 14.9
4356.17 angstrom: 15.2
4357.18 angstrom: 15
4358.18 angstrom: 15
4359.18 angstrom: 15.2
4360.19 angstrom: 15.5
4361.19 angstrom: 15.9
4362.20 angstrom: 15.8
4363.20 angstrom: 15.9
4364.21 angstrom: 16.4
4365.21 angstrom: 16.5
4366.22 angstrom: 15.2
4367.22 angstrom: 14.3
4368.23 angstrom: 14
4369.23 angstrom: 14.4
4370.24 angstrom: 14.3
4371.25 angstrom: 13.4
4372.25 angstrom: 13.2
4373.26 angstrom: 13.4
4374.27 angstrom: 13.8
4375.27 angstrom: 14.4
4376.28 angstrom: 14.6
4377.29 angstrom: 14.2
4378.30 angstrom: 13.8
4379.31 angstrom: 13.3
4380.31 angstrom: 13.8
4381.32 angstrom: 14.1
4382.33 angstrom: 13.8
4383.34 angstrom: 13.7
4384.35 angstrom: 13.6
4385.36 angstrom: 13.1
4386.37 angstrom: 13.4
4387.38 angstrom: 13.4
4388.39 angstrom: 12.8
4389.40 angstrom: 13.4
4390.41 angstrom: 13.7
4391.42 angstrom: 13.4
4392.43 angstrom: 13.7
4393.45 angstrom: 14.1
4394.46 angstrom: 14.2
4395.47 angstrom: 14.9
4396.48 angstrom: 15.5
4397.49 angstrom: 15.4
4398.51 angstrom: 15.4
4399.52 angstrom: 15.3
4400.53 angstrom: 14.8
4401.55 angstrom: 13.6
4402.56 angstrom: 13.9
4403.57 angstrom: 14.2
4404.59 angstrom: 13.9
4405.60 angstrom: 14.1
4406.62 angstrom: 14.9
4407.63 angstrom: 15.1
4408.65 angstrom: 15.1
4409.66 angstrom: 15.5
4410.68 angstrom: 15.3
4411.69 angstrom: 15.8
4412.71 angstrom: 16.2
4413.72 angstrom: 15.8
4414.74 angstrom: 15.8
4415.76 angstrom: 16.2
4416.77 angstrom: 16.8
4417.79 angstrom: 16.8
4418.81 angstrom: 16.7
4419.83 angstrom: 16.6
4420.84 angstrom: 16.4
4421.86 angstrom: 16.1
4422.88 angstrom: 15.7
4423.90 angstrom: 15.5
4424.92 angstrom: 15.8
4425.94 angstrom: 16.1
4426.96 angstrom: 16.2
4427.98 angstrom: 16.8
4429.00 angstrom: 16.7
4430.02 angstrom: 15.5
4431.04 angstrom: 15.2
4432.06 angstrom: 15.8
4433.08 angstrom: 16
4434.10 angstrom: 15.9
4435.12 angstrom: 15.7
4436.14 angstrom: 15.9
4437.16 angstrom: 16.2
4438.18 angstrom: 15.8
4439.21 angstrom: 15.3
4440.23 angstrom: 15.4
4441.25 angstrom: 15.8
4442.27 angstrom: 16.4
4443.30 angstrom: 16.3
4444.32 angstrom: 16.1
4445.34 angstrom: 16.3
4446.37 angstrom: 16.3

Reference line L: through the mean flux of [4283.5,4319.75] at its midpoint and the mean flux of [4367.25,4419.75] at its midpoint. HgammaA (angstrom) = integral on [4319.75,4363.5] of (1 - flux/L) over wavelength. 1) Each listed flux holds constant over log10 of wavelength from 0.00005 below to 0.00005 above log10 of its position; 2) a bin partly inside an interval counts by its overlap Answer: -5.0 angstrom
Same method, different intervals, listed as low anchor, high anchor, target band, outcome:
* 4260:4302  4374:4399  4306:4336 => -0.7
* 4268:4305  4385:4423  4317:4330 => -1.1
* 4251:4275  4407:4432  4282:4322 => 6.0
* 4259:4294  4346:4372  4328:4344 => 0.5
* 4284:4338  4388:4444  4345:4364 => -1.8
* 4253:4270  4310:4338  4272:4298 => 2.3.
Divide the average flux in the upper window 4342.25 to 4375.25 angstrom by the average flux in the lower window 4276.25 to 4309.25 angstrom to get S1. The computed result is 1.26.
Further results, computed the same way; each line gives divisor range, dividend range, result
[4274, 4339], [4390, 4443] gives 1.22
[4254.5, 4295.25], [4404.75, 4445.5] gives 1.22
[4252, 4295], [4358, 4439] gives 1.15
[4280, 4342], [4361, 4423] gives 1.17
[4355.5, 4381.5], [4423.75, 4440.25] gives 1.08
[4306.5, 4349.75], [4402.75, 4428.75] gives 1.17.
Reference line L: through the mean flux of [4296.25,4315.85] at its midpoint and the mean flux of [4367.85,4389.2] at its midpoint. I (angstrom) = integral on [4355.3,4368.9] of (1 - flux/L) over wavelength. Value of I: -2.43 angstrom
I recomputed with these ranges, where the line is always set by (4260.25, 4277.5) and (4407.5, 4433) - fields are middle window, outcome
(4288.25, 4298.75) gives 1.6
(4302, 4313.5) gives 2.7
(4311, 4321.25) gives 0.4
